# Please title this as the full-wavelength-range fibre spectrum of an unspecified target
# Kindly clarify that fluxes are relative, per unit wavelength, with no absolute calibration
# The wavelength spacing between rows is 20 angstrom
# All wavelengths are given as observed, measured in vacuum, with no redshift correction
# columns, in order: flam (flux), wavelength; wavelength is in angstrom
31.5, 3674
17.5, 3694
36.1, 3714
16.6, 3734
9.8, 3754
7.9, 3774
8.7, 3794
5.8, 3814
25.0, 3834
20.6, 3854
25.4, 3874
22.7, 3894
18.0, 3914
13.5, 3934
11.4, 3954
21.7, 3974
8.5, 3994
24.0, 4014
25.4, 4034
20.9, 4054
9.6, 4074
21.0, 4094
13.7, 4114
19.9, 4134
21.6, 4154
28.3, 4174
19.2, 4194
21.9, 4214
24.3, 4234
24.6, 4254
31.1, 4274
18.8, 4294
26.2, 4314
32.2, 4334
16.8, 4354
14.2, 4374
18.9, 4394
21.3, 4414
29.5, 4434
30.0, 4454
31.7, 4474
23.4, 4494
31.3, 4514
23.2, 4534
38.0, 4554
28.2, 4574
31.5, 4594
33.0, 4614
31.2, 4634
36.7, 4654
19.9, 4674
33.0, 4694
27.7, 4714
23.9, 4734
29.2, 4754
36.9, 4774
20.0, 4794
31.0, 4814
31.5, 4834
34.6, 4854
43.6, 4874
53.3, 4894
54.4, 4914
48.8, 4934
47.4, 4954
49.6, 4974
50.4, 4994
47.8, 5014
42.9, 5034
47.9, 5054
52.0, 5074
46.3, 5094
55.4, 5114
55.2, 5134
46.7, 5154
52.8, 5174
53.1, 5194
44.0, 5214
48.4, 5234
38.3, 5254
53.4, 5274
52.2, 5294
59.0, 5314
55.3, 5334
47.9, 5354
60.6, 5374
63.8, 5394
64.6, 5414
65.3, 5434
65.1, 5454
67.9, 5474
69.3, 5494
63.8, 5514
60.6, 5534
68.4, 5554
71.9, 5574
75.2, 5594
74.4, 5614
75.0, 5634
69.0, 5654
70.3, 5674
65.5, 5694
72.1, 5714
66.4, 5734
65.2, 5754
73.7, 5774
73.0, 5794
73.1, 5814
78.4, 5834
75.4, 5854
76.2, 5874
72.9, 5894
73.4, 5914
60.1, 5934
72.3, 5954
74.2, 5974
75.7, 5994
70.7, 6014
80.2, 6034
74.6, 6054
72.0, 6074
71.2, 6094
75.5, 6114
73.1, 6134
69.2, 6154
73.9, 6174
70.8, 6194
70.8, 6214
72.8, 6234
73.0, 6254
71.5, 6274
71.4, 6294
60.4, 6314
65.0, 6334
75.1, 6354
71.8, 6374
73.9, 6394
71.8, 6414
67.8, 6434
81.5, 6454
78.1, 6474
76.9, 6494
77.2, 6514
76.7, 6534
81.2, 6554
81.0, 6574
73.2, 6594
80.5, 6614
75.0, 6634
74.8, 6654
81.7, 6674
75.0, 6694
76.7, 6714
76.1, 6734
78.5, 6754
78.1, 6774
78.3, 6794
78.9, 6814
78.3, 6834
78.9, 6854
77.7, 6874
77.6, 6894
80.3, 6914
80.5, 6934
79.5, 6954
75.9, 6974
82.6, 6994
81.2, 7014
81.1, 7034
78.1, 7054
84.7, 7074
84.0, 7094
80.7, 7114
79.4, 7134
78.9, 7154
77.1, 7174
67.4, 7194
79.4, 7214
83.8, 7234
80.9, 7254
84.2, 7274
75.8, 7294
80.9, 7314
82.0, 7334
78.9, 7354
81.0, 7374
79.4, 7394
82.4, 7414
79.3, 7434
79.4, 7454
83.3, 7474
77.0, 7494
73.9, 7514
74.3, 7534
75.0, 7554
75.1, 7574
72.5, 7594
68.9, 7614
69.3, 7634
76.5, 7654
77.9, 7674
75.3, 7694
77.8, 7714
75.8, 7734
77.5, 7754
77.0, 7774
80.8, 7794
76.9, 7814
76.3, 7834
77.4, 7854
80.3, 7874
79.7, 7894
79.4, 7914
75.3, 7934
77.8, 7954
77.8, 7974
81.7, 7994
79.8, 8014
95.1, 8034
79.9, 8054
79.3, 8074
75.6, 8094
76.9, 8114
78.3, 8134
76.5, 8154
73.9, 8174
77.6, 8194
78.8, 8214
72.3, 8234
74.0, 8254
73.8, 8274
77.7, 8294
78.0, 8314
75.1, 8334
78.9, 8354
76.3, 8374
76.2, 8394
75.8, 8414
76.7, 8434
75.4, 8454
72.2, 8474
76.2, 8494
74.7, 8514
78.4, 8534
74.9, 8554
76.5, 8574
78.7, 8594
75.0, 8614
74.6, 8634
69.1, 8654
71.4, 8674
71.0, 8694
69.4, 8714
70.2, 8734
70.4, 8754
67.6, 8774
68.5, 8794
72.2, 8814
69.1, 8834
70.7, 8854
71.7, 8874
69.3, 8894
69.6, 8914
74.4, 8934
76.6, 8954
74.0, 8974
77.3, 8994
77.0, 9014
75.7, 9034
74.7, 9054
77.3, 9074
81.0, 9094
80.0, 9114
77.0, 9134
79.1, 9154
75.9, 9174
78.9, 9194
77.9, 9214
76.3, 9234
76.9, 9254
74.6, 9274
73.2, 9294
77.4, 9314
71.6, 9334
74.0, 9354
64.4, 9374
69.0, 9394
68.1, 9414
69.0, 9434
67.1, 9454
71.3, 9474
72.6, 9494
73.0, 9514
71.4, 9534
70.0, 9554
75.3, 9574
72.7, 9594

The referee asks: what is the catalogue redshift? 0.22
